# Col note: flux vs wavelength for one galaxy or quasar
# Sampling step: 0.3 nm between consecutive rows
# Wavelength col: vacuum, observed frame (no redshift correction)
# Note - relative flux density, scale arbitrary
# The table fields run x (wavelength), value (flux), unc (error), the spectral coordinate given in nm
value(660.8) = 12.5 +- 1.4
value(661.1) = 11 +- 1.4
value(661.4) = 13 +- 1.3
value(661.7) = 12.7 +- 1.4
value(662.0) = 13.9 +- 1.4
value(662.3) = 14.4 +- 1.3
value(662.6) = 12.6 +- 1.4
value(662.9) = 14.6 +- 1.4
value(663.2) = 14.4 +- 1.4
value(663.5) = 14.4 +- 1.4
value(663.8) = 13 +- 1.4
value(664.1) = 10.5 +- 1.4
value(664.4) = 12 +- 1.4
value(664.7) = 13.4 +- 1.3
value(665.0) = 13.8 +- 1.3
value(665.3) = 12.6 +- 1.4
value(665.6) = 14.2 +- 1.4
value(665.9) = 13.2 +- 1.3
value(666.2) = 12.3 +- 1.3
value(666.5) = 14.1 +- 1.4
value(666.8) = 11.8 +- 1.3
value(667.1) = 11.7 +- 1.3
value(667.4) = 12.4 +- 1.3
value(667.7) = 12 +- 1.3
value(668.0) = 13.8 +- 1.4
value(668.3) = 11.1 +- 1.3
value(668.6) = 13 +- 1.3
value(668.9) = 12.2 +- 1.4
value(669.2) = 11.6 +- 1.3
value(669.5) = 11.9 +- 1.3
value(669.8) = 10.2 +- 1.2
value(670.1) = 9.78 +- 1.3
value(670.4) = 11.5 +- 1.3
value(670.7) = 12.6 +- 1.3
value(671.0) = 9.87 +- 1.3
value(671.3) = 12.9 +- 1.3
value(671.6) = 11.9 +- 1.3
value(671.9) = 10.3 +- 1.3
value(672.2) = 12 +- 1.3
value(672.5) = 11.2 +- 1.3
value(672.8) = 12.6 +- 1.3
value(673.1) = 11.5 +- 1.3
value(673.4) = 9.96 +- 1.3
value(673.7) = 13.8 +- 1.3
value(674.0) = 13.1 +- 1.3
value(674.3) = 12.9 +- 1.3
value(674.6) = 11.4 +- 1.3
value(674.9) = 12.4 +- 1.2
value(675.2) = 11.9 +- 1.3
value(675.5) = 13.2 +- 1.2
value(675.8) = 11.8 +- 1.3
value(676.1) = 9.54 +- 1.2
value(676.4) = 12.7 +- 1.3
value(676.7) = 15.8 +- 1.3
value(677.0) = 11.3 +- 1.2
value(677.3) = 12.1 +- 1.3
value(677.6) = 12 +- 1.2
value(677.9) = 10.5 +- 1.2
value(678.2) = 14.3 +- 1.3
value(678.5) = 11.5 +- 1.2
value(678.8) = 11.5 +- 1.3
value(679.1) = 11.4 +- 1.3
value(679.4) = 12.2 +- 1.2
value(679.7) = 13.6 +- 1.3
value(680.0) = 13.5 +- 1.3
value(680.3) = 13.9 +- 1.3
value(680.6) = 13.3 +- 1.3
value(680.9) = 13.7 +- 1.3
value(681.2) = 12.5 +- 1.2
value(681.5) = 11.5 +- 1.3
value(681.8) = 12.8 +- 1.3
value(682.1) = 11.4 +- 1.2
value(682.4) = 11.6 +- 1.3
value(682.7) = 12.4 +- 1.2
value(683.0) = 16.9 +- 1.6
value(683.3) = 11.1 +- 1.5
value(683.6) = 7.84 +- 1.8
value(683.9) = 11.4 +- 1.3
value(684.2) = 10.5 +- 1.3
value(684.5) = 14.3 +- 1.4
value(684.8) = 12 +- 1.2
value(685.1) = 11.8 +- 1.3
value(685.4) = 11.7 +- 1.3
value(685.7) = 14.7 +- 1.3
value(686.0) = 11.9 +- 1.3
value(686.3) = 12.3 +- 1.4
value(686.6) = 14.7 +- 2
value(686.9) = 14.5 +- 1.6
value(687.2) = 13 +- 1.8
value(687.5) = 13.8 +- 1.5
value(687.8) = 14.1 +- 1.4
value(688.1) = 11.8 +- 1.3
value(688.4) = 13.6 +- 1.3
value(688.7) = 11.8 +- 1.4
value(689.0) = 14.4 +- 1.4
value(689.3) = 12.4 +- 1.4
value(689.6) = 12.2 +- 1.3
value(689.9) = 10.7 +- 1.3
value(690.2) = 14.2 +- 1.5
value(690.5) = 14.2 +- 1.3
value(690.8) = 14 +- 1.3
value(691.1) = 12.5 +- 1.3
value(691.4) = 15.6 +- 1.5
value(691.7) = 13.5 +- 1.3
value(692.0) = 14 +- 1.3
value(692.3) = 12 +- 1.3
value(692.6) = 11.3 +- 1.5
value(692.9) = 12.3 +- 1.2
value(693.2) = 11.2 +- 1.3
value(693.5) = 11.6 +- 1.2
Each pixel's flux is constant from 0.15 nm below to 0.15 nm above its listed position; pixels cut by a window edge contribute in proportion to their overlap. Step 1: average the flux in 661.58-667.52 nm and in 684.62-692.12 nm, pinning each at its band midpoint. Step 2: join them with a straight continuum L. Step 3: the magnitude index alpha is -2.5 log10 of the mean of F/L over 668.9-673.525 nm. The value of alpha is 0.157 mag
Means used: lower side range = 13.1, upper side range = 13.2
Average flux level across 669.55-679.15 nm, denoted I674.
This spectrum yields 11.9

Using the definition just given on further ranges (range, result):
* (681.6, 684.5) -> 11.9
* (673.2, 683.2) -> 12.5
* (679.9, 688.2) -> 12.7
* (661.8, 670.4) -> 12.7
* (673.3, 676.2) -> 12.1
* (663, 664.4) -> 13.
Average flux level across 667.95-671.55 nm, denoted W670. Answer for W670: 11.7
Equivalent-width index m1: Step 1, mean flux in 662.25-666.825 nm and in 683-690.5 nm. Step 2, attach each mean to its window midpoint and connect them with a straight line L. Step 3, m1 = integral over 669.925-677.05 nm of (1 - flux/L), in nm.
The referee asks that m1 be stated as 0.587 nm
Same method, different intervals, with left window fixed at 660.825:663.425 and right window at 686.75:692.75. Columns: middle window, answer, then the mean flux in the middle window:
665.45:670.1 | 0.35 nm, 12.3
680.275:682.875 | 0.13 nm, 12.5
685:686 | 0.04 nm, 12.7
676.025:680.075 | 0.28 nm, 12.3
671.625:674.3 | 0.28 nm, 11.9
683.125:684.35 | 0.27 nm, 10.3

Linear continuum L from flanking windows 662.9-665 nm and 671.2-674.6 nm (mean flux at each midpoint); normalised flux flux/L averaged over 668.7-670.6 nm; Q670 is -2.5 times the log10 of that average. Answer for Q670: 0.10 mag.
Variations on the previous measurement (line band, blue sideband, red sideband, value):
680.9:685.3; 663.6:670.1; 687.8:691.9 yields 0.08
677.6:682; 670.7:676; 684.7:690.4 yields -0.01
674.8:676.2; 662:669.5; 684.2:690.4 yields 0.10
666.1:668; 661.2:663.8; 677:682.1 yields 0.07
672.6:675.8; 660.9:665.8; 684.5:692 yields 0.08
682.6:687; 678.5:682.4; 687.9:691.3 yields 0.02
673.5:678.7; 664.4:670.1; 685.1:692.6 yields 0.03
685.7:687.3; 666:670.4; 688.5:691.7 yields -0.03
